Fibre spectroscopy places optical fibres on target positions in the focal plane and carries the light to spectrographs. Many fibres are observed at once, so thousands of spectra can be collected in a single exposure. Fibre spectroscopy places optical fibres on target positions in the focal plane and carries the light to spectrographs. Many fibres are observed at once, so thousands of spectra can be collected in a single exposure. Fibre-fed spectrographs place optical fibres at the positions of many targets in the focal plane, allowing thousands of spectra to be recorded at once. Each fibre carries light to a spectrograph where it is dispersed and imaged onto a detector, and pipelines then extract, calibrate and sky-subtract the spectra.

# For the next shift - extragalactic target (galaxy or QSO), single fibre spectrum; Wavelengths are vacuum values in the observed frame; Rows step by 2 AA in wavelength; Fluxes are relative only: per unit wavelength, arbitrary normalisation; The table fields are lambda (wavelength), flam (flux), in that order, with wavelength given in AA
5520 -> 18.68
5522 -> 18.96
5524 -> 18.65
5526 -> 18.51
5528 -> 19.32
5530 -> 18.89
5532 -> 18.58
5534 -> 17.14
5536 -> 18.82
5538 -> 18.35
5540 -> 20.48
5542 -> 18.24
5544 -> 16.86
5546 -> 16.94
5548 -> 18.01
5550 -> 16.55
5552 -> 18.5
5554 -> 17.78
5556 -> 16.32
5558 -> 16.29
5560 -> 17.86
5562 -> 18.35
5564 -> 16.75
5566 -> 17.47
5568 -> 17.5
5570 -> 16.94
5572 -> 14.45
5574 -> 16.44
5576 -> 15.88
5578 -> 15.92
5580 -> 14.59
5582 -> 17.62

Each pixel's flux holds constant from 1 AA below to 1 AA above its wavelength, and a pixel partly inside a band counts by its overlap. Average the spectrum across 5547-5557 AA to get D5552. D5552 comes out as 17.4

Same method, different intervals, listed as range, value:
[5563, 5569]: 17.2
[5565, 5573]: 16.6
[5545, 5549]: 17.5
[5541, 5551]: 17.3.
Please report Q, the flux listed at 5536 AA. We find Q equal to 18.82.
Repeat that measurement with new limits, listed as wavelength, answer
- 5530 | 18.89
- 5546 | 16.94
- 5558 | 16.29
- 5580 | 14.59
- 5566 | 17.47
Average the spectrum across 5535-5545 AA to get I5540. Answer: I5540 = 18.6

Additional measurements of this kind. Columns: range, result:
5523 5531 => 18.8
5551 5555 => 18.1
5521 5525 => 18.8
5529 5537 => 18.4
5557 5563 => 17.5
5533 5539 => 18.1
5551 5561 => 17.4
